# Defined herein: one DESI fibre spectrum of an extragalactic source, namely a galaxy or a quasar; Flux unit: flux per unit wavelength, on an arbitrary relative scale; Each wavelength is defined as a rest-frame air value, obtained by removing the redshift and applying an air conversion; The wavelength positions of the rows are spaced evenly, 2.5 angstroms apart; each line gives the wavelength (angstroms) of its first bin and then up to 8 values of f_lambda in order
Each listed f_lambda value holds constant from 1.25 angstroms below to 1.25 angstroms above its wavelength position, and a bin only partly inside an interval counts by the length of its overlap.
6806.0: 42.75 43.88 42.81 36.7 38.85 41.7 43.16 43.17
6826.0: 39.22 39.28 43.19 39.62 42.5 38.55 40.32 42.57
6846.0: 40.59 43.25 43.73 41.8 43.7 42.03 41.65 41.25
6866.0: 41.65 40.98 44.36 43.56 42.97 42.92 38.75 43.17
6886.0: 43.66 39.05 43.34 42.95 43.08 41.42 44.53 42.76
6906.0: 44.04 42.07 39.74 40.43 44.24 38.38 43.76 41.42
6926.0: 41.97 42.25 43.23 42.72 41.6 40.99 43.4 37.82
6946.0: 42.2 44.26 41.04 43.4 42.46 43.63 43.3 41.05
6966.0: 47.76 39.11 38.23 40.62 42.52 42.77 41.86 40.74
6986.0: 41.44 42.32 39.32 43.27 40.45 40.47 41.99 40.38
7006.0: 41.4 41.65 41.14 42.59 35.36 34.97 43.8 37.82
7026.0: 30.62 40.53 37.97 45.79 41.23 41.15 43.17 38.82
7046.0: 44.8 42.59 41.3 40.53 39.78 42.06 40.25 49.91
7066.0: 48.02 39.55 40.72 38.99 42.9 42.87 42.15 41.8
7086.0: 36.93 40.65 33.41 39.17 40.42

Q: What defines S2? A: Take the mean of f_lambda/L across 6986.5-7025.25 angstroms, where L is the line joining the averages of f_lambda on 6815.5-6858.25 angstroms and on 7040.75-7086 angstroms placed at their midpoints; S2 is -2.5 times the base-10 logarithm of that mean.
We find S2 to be 0.042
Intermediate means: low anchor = 41.5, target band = 40.4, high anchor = 42.1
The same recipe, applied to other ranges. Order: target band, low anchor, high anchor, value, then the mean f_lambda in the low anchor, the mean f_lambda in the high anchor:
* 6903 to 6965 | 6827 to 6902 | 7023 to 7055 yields -0.02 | 42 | 40.5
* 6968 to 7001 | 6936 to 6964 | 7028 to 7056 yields 0.02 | 42.1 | 41.6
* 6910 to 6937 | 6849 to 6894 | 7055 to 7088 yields 0.01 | 42.3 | 42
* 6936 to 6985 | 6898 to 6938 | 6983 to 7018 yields -0.01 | 42.2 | 40.8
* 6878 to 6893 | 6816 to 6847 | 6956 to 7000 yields -0.01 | 41.1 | 41.7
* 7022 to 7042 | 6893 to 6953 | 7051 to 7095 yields 0.04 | 42.1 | 41.2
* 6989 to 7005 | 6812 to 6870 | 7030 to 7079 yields 0.02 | 41.3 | 42.1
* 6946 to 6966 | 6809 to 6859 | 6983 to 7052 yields -0.06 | 41.4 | 40.6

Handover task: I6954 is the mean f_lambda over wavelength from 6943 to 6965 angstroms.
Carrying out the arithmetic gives 42.3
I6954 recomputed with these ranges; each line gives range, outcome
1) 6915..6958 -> 42.1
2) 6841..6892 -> 42.2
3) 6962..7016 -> 41.3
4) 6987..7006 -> 41.2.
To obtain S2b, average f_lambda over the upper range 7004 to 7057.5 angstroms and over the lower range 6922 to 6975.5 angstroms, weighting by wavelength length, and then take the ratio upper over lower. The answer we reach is 1.0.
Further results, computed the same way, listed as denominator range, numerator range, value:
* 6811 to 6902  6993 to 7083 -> 0.98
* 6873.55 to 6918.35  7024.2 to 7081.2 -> 0.98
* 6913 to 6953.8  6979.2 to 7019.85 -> 0.97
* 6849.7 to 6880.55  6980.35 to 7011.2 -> 0.97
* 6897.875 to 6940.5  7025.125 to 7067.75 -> 0.99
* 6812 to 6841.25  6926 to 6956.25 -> 1.04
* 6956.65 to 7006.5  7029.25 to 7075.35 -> 1.01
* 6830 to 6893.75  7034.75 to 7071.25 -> 1.01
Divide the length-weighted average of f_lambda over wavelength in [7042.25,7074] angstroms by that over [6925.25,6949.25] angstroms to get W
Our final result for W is 1.0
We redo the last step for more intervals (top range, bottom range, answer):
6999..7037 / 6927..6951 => 0.95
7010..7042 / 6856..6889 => 0.94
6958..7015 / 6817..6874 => 1.00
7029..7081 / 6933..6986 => 1.00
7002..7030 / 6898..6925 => 0.93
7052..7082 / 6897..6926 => 1.01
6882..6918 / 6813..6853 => 1.03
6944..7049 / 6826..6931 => 0.98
